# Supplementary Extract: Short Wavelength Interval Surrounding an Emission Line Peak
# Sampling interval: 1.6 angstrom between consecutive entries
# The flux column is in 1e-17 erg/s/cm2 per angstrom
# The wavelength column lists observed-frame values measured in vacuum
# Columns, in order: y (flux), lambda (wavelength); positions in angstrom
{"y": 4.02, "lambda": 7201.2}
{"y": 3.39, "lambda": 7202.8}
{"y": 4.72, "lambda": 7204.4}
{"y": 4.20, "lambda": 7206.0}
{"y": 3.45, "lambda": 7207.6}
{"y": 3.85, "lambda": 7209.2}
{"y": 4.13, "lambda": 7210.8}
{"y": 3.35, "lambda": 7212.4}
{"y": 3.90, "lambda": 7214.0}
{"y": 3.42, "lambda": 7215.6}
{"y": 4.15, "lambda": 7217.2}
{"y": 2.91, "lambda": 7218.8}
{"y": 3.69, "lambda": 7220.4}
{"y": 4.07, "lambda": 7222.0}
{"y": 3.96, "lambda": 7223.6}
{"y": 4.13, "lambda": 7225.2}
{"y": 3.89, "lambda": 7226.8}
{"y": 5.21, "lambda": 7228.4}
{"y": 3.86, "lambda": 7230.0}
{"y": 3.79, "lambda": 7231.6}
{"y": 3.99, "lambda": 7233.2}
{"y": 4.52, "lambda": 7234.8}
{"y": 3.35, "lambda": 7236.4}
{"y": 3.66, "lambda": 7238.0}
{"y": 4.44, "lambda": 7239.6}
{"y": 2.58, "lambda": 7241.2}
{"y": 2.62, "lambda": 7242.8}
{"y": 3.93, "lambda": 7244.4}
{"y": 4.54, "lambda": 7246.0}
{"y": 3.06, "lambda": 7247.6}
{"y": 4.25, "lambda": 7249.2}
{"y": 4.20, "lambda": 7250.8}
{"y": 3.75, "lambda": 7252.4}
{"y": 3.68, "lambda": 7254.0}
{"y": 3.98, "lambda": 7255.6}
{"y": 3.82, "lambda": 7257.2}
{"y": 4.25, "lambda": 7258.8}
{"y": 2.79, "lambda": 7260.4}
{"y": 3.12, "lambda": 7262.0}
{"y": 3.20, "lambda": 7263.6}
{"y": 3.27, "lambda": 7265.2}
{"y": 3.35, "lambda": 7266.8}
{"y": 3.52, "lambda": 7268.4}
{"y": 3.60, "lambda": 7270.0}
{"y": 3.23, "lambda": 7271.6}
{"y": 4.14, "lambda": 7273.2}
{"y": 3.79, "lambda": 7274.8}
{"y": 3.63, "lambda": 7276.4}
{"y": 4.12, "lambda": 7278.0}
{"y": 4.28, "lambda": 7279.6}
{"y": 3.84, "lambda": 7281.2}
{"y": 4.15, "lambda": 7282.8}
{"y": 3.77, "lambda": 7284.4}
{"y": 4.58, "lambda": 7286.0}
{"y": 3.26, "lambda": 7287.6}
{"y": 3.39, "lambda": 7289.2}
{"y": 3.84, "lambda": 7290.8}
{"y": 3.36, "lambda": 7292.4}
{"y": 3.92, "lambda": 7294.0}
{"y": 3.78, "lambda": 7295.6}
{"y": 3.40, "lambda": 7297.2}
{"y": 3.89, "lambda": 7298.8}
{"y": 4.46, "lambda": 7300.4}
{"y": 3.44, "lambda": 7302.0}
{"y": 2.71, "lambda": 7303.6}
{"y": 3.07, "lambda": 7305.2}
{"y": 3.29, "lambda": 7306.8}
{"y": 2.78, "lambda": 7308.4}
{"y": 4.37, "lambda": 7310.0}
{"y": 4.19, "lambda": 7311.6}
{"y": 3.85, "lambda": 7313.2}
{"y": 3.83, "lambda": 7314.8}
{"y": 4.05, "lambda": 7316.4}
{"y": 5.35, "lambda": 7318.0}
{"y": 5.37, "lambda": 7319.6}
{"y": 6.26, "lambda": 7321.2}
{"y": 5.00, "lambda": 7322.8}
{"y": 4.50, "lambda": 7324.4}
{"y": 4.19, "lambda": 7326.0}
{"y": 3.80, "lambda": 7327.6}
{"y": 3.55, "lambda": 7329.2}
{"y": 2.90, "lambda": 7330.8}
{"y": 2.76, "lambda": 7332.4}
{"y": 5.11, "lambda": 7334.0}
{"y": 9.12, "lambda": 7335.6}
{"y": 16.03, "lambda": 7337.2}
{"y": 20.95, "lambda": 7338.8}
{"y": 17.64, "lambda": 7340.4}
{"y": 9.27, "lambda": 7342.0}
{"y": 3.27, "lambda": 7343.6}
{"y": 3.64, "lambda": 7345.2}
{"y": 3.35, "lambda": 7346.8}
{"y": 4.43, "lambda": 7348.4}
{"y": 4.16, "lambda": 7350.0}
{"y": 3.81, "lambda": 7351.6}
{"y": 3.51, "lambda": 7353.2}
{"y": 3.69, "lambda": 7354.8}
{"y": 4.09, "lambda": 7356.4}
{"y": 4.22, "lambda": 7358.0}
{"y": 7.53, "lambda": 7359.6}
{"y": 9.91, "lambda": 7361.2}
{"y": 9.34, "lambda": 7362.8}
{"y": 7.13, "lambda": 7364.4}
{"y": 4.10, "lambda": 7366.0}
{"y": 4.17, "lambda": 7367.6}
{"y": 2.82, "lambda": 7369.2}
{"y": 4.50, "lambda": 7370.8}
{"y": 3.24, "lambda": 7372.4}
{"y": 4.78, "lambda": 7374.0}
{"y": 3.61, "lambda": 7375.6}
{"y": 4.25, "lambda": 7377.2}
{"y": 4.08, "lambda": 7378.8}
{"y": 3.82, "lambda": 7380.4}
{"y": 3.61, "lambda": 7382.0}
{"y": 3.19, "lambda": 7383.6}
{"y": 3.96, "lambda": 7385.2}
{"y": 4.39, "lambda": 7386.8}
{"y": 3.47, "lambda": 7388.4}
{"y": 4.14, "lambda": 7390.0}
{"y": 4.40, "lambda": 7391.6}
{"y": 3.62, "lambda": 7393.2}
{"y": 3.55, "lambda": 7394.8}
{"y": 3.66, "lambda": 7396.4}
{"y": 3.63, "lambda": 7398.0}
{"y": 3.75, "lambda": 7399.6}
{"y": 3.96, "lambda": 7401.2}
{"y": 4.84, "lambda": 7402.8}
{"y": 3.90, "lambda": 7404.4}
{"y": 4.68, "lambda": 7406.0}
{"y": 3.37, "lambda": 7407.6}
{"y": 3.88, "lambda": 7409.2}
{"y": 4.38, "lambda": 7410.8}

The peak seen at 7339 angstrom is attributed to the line H-alpha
